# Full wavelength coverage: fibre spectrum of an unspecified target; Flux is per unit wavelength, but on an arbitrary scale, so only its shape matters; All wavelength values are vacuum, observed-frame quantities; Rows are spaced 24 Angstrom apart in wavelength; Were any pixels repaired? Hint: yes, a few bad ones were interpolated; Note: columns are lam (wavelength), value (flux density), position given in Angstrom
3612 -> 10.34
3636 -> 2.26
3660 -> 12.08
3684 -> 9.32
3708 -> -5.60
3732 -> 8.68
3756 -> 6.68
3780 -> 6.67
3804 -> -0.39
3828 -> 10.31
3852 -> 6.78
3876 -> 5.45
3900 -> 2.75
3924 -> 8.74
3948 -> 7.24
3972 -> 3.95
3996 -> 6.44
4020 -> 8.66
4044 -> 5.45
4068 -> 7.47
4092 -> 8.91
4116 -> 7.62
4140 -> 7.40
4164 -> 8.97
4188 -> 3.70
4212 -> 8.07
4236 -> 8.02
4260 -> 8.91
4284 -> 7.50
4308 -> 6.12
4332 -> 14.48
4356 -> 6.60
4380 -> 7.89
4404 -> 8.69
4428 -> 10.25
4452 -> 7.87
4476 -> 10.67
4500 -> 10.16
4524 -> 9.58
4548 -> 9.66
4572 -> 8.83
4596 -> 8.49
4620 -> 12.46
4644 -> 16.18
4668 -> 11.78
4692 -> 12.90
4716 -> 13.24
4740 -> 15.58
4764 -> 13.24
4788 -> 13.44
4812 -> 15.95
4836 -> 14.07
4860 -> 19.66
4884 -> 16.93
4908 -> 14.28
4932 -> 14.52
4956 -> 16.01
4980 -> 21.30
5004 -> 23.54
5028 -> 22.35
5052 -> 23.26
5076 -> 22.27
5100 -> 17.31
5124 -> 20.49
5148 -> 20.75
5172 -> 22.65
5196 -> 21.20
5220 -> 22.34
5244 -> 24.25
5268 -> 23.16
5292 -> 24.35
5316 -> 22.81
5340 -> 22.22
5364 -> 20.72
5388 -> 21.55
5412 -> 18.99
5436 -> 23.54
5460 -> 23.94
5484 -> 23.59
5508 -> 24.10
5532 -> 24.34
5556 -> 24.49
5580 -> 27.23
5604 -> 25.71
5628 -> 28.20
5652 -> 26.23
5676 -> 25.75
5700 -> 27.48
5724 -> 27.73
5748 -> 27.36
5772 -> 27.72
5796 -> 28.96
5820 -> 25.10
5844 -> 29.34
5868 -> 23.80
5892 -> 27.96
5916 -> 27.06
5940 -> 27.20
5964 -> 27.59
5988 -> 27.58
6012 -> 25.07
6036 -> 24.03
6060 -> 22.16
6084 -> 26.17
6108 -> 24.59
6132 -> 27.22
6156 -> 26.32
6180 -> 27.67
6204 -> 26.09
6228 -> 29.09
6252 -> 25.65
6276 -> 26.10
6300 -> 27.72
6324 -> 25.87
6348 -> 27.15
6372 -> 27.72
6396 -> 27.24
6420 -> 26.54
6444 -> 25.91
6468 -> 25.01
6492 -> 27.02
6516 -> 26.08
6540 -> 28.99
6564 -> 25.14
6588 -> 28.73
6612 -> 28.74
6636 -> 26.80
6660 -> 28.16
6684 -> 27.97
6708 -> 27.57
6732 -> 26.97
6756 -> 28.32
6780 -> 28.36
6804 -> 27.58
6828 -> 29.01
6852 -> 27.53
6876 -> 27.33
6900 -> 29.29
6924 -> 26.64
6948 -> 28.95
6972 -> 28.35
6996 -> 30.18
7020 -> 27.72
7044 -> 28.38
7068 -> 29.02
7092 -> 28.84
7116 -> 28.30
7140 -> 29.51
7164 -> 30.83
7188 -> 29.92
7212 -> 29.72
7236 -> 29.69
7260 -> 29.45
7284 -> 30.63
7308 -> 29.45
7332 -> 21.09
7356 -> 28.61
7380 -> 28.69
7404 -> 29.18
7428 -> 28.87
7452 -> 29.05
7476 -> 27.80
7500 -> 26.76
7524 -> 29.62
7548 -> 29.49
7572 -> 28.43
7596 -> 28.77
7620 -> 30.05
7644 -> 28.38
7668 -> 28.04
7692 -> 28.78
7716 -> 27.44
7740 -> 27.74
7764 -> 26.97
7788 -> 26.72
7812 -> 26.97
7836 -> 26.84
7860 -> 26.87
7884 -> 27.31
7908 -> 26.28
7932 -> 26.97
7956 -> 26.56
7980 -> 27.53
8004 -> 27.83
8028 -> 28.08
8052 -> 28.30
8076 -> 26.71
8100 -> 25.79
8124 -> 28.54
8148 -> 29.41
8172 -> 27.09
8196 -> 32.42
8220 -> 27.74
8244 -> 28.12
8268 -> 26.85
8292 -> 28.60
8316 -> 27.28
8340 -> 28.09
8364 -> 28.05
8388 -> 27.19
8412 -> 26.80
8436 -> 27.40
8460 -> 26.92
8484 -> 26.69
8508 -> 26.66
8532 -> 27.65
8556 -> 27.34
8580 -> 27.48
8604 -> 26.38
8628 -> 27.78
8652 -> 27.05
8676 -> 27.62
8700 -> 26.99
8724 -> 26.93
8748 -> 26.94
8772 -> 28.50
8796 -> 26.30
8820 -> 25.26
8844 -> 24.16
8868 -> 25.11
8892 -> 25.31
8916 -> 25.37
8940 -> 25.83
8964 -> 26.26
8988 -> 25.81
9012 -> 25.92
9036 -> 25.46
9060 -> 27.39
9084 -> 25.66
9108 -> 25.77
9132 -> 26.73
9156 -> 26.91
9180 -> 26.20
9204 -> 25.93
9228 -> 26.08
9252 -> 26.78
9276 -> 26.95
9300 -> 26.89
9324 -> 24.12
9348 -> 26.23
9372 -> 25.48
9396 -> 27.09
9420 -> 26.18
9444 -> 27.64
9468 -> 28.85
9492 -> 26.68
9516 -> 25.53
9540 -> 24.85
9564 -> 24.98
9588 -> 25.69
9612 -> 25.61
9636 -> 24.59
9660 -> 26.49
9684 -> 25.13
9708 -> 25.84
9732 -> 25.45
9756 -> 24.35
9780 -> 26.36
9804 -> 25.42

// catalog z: 0.245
